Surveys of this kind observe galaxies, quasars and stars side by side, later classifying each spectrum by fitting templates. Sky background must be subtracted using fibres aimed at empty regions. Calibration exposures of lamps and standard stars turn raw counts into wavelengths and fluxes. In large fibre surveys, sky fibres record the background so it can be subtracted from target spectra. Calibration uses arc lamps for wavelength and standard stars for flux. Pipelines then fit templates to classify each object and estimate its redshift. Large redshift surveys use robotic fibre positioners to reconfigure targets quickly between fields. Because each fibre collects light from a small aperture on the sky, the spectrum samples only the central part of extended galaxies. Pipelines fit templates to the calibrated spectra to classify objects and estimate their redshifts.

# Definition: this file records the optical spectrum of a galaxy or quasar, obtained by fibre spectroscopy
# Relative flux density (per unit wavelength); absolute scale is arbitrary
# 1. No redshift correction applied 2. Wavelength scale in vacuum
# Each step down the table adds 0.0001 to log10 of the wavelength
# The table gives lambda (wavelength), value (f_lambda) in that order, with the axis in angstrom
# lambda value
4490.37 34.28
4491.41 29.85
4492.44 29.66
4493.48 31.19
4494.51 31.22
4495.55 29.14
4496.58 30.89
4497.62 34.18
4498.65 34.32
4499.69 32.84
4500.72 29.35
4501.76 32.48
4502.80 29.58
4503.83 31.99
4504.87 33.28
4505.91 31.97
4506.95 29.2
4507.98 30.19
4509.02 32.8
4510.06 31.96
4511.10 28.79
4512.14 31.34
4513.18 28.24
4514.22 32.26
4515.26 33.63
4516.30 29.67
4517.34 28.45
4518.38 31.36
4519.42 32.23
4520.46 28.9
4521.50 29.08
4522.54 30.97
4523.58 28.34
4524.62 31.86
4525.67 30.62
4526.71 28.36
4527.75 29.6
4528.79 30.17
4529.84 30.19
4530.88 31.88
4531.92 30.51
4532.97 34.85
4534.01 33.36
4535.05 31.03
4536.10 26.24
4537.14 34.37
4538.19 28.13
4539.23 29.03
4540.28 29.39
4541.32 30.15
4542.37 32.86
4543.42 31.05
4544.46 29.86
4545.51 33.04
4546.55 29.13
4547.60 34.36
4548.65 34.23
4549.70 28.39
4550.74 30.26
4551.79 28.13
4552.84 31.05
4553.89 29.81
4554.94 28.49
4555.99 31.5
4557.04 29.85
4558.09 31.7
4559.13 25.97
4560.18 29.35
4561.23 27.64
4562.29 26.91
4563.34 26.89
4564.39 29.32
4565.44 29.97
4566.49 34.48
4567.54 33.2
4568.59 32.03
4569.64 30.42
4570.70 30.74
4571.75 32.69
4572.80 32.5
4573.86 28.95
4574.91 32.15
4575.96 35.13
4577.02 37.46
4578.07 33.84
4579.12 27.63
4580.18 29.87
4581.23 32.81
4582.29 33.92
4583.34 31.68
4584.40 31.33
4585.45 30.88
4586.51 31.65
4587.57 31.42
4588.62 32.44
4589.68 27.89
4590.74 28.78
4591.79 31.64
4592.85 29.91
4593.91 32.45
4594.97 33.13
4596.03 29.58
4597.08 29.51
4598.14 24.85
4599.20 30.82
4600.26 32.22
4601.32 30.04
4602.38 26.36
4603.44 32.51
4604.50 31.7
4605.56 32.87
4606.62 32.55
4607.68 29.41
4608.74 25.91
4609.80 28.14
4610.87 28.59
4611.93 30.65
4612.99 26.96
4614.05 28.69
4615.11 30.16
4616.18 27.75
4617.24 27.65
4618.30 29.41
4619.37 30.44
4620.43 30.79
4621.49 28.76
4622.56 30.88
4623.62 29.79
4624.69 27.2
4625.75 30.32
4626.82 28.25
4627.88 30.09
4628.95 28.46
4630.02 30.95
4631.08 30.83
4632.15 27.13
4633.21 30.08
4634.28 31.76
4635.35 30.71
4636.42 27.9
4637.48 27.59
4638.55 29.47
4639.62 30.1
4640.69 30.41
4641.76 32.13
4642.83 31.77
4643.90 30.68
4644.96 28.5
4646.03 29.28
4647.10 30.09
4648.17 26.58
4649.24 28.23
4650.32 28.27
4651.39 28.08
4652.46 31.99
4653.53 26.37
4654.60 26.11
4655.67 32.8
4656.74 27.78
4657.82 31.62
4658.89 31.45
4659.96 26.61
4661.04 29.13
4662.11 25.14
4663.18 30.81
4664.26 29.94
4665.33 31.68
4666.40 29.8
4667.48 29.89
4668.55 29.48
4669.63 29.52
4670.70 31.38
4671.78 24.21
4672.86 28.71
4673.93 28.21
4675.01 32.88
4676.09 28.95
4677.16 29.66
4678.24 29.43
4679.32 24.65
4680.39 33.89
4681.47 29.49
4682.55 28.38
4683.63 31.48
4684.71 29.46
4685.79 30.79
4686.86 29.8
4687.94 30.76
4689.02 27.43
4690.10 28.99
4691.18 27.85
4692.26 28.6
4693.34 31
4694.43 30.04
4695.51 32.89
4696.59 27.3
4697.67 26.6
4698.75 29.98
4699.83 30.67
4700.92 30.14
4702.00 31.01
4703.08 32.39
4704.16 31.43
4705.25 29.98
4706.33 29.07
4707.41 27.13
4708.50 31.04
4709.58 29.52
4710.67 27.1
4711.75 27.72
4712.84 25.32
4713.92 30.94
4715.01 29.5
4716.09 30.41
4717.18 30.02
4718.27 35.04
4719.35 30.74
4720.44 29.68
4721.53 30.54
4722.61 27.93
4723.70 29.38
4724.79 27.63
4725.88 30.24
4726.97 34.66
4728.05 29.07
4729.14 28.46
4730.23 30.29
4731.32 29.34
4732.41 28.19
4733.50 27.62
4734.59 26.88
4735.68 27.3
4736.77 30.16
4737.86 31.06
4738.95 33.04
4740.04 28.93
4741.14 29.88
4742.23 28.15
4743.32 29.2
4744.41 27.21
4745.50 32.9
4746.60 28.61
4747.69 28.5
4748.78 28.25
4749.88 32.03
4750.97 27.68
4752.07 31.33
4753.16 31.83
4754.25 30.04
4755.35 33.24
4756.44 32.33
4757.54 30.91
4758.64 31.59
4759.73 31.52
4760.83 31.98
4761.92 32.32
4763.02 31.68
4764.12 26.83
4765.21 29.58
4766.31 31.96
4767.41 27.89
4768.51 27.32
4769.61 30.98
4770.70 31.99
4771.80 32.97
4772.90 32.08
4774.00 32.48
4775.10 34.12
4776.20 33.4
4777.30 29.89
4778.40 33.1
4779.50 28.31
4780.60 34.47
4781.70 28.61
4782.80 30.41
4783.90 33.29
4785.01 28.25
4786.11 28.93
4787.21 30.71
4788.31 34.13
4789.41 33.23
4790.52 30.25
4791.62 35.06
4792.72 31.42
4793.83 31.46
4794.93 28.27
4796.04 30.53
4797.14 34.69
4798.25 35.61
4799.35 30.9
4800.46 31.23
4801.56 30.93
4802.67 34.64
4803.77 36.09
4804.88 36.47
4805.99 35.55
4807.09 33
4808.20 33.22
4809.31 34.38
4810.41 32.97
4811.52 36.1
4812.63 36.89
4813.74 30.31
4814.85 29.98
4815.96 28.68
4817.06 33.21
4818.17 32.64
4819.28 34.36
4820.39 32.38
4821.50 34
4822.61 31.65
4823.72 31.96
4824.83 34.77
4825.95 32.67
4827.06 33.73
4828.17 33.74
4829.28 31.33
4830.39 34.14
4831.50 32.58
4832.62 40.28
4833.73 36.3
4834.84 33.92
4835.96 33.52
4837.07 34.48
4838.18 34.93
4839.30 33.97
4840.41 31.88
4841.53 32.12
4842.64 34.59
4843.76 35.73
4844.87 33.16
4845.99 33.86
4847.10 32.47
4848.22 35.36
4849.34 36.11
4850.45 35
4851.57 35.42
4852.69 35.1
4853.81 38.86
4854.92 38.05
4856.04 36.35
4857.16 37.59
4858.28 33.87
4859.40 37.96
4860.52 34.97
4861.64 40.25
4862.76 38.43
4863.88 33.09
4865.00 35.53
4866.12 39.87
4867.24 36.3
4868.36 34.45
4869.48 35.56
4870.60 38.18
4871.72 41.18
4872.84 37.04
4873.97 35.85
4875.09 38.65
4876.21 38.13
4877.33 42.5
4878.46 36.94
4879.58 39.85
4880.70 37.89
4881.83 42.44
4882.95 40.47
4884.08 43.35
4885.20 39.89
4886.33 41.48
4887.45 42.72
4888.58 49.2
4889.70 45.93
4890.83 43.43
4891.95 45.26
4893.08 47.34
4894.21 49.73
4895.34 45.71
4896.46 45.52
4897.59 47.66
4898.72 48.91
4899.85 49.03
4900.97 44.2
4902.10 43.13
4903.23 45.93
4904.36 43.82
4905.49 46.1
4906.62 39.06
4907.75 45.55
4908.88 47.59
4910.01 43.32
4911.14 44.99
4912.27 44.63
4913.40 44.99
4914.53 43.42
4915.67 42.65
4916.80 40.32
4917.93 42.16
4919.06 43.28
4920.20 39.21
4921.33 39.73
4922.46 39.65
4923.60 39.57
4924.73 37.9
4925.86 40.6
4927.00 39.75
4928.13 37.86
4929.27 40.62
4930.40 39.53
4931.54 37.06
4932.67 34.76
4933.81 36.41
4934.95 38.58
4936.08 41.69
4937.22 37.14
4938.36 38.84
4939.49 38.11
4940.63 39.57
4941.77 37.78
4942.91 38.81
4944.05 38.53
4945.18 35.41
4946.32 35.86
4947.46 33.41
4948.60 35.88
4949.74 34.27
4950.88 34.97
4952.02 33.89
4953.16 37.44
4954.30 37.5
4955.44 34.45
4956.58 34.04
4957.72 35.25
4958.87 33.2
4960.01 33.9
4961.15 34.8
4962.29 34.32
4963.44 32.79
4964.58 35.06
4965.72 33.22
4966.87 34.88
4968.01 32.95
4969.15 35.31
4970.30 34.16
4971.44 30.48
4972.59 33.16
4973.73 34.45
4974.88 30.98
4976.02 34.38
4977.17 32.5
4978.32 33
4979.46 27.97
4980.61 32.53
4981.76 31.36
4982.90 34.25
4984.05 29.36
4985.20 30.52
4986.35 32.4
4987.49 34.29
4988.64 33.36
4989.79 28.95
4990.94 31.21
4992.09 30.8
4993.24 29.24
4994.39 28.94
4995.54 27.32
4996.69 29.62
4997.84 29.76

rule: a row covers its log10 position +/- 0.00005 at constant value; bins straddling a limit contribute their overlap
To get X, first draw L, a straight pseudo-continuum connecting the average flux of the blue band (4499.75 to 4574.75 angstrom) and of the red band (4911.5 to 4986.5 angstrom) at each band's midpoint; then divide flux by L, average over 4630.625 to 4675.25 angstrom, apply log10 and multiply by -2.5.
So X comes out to 0.10 mag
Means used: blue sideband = 30.6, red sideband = 36.4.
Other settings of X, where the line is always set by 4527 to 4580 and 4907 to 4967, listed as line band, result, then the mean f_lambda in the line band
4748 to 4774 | 0.13 mag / 30.8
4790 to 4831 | 0.09 mag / 33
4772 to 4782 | 0.10 mag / 31.9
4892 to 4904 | -0.23 mag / 46.6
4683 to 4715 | 0.14 mag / 29.5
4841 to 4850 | 0.07 mag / 34.2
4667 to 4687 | 0.13 mag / 29.5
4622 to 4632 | 0.09 mag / 29.5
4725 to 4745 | 0.17 mag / 29.4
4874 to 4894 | -0.13 mag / 42.1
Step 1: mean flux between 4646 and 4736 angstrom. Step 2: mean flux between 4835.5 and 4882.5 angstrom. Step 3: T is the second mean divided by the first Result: 1.24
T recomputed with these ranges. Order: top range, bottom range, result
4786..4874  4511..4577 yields 1.12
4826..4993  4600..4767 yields 1.27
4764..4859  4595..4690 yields 1.12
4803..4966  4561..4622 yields 1.24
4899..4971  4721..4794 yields 1.27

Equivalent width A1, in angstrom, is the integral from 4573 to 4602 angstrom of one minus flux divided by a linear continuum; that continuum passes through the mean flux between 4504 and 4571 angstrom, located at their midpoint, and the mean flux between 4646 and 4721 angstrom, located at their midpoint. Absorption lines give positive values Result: -1.0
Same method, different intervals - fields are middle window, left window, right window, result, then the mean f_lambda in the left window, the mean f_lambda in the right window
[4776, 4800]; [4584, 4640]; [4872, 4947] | 3.4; 29.8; 41.5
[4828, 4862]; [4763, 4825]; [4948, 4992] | -2.7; 32.1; 33.3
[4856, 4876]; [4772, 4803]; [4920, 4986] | -2.0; 31.8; 35.5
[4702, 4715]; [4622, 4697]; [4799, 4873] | 0.7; 29.5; 34.6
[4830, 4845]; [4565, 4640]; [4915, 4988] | -0.1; 30.4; 35.9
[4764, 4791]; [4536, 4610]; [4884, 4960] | 4.1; 30.7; 40.8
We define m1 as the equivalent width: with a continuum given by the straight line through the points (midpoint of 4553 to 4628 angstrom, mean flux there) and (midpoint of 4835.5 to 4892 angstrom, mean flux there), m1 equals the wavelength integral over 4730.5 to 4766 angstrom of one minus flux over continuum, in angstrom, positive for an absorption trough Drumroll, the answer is 4.6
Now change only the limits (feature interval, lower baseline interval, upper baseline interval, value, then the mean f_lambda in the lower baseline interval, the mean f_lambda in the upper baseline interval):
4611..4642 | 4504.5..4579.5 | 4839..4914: 3.4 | 30.7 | 40.1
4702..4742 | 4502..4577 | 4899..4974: 5.4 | 30.7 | 38.5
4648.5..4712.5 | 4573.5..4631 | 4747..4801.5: 2.8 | 30.3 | 31.2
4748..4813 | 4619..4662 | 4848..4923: 7.6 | 29.4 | 41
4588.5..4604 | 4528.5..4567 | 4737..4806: 0.2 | 30.4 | 31.3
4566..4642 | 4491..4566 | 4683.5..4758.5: -0.4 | 30.5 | 29.8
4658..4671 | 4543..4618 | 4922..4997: 0.8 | 30.5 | 34.7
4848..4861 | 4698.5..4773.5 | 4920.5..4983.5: -1.2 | 30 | 35.7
